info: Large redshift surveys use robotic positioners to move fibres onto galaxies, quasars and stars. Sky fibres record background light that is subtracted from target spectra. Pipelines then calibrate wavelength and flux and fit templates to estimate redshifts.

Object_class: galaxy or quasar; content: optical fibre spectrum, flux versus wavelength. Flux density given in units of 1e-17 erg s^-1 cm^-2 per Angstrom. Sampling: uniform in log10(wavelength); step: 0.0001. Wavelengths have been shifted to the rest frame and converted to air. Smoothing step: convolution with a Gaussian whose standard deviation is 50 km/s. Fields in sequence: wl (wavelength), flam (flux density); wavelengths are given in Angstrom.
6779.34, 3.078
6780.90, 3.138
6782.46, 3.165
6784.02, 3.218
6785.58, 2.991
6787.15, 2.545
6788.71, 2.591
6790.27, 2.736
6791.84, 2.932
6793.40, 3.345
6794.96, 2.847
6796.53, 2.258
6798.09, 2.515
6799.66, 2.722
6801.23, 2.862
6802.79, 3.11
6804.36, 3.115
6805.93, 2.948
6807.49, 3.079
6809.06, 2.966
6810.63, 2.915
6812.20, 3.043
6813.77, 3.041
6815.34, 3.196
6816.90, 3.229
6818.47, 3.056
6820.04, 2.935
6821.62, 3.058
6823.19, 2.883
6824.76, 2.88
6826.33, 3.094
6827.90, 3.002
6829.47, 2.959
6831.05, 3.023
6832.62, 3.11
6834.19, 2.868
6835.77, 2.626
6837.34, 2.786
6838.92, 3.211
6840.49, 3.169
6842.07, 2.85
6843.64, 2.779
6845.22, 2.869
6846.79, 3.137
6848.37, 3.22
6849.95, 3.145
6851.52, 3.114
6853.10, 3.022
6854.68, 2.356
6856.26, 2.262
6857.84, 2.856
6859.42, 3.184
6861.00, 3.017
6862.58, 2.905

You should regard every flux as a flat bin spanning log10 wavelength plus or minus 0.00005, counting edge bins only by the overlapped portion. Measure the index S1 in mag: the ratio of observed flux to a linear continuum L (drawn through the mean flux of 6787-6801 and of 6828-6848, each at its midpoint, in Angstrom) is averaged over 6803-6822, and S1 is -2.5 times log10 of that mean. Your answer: -0.08 mag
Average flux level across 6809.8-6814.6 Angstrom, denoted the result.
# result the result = 3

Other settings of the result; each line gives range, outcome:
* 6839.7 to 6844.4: 2.94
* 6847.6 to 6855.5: 2.97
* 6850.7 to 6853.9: 3.07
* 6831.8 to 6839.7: 2.92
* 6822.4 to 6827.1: 2.95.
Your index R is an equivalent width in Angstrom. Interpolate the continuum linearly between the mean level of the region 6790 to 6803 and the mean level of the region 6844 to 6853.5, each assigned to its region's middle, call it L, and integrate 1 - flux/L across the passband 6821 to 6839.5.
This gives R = 0.1 Angstrom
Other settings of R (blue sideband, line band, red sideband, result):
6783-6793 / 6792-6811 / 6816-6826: 0.22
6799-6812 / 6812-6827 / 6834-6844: -0.50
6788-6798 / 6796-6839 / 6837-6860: -1.59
